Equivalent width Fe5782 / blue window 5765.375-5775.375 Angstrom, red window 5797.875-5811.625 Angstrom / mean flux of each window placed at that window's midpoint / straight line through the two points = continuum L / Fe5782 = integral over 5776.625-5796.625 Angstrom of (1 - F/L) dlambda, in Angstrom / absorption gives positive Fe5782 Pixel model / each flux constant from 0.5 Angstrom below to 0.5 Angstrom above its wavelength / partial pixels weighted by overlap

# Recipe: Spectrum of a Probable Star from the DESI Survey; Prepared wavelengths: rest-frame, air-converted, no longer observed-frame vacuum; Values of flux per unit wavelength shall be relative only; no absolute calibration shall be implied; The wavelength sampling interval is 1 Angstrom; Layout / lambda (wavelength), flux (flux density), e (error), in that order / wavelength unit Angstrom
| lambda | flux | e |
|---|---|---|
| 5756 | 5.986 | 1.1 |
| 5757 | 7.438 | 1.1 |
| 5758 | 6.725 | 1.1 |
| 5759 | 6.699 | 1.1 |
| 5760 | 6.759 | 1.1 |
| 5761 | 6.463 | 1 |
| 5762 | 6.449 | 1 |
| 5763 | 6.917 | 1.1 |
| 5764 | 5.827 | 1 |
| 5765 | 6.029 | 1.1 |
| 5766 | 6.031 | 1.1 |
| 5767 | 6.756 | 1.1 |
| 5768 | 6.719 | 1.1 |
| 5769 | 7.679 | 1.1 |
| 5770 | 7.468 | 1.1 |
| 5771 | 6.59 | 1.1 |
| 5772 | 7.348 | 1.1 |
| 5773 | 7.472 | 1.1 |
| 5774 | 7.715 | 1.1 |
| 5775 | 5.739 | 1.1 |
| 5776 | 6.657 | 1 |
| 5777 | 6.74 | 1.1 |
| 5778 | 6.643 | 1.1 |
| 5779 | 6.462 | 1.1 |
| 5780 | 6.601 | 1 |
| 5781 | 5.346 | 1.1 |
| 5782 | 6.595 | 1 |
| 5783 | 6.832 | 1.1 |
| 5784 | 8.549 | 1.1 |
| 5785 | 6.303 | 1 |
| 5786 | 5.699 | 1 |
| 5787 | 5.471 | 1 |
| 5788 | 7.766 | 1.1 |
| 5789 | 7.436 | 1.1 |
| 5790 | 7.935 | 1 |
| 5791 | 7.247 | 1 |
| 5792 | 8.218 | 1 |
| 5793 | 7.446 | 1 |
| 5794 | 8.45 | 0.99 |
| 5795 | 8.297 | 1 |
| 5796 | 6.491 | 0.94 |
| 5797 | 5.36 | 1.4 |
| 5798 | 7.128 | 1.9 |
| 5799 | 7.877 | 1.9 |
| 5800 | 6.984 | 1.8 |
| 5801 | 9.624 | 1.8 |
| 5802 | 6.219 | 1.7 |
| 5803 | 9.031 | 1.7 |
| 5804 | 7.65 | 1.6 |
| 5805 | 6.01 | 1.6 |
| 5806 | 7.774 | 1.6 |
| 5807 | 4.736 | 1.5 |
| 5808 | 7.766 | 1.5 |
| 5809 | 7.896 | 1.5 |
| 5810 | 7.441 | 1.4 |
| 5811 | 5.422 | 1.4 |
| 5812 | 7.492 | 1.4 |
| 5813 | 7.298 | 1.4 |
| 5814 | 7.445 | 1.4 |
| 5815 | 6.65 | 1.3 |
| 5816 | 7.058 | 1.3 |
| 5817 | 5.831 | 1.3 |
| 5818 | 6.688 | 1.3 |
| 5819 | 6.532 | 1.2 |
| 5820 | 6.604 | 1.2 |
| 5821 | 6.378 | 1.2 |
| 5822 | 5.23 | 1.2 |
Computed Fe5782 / 0.24 Angstrom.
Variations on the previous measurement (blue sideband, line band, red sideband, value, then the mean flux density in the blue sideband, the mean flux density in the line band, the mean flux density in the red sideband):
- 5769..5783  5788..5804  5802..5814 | -1.4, 6.76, 7.59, 7.11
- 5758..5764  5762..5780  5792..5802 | 0.3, 6.59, 6.74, 7.49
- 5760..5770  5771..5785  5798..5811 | 0.1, 6.6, 6.8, 7.33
